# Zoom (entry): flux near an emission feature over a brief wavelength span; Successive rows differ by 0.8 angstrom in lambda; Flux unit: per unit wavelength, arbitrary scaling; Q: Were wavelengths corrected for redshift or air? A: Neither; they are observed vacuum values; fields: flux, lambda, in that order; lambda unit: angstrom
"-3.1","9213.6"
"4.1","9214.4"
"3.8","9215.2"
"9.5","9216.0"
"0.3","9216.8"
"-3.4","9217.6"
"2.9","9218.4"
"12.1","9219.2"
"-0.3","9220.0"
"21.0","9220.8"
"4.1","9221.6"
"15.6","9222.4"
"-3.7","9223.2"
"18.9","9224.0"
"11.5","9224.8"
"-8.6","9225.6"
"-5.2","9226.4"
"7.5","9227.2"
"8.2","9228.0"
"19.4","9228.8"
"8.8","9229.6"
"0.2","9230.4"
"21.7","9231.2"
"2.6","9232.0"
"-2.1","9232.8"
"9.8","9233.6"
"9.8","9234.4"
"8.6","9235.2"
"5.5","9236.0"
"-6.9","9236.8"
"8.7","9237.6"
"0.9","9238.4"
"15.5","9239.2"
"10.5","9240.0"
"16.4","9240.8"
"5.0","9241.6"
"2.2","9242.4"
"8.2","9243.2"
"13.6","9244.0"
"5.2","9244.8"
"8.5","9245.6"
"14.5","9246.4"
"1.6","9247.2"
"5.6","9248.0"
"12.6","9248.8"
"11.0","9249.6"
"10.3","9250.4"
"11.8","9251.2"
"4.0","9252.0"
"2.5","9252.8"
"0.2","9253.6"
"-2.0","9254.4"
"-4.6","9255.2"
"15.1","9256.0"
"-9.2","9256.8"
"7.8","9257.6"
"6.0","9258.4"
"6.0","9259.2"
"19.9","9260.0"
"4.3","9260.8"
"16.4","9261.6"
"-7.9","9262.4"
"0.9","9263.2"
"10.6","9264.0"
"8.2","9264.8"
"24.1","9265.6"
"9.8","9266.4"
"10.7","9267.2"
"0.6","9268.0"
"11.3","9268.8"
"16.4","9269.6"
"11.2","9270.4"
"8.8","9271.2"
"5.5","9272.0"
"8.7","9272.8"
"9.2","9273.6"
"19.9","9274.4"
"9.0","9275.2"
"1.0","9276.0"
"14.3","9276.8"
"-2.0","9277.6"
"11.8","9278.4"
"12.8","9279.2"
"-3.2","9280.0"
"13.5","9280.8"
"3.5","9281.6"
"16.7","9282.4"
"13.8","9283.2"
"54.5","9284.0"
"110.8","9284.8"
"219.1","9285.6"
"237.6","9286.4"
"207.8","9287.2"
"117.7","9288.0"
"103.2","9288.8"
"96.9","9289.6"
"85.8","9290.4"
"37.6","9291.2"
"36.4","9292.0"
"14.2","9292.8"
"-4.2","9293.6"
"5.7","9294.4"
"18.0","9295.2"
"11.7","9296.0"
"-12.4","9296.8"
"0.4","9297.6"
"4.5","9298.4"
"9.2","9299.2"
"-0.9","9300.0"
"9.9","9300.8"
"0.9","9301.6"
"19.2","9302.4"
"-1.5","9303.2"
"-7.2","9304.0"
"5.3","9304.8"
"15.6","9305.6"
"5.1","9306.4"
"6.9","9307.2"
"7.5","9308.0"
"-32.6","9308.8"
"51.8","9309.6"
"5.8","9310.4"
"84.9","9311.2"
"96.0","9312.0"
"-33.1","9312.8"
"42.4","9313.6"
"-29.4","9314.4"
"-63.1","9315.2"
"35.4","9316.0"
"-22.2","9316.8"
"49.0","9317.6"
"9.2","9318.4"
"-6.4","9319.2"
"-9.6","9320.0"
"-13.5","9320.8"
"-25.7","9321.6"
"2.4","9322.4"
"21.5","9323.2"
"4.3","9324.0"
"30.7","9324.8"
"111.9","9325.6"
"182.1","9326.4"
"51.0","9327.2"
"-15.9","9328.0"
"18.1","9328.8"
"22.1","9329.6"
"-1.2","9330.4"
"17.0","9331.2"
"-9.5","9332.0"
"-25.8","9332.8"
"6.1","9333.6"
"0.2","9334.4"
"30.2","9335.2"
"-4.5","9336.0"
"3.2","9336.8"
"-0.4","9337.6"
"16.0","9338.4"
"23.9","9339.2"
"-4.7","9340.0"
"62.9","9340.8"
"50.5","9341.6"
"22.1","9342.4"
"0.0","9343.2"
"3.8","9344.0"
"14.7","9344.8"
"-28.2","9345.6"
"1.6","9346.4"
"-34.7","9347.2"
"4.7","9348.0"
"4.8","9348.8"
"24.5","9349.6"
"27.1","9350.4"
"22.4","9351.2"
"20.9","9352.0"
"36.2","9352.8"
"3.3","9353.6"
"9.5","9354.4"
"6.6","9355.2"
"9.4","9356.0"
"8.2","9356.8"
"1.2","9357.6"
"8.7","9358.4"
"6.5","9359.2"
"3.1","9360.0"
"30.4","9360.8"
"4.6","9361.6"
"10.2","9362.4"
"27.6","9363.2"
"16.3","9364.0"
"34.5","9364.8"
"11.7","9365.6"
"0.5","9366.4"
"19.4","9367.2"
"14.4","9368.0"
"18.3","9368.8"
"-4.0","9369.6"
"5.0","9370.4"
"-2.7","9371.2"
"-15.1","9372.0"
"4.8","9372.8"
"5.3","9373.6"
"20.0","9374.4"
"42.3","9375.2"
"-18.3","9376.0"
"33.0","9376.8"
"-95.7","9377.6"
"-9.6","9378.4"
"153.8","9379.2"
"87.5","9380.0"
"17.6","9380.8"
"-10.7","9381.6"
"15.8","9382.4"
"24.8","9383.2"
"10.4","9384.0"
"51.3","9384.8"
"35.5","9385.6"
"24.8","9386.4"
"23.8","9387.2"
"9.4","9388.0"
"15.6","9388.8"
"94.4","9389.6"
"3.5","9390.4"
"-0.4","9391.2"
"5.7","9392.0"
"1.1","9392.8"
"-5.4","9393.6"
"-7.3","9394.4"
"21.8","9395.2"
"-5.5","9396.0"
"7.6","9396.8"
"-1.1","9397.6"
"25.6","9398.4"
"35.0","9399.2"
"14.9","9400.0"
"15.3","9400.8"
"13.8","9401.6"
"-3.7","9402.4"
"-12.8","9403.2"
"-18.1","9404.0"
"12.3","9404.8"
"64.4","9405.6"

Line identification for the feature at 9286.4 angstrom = [O III]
